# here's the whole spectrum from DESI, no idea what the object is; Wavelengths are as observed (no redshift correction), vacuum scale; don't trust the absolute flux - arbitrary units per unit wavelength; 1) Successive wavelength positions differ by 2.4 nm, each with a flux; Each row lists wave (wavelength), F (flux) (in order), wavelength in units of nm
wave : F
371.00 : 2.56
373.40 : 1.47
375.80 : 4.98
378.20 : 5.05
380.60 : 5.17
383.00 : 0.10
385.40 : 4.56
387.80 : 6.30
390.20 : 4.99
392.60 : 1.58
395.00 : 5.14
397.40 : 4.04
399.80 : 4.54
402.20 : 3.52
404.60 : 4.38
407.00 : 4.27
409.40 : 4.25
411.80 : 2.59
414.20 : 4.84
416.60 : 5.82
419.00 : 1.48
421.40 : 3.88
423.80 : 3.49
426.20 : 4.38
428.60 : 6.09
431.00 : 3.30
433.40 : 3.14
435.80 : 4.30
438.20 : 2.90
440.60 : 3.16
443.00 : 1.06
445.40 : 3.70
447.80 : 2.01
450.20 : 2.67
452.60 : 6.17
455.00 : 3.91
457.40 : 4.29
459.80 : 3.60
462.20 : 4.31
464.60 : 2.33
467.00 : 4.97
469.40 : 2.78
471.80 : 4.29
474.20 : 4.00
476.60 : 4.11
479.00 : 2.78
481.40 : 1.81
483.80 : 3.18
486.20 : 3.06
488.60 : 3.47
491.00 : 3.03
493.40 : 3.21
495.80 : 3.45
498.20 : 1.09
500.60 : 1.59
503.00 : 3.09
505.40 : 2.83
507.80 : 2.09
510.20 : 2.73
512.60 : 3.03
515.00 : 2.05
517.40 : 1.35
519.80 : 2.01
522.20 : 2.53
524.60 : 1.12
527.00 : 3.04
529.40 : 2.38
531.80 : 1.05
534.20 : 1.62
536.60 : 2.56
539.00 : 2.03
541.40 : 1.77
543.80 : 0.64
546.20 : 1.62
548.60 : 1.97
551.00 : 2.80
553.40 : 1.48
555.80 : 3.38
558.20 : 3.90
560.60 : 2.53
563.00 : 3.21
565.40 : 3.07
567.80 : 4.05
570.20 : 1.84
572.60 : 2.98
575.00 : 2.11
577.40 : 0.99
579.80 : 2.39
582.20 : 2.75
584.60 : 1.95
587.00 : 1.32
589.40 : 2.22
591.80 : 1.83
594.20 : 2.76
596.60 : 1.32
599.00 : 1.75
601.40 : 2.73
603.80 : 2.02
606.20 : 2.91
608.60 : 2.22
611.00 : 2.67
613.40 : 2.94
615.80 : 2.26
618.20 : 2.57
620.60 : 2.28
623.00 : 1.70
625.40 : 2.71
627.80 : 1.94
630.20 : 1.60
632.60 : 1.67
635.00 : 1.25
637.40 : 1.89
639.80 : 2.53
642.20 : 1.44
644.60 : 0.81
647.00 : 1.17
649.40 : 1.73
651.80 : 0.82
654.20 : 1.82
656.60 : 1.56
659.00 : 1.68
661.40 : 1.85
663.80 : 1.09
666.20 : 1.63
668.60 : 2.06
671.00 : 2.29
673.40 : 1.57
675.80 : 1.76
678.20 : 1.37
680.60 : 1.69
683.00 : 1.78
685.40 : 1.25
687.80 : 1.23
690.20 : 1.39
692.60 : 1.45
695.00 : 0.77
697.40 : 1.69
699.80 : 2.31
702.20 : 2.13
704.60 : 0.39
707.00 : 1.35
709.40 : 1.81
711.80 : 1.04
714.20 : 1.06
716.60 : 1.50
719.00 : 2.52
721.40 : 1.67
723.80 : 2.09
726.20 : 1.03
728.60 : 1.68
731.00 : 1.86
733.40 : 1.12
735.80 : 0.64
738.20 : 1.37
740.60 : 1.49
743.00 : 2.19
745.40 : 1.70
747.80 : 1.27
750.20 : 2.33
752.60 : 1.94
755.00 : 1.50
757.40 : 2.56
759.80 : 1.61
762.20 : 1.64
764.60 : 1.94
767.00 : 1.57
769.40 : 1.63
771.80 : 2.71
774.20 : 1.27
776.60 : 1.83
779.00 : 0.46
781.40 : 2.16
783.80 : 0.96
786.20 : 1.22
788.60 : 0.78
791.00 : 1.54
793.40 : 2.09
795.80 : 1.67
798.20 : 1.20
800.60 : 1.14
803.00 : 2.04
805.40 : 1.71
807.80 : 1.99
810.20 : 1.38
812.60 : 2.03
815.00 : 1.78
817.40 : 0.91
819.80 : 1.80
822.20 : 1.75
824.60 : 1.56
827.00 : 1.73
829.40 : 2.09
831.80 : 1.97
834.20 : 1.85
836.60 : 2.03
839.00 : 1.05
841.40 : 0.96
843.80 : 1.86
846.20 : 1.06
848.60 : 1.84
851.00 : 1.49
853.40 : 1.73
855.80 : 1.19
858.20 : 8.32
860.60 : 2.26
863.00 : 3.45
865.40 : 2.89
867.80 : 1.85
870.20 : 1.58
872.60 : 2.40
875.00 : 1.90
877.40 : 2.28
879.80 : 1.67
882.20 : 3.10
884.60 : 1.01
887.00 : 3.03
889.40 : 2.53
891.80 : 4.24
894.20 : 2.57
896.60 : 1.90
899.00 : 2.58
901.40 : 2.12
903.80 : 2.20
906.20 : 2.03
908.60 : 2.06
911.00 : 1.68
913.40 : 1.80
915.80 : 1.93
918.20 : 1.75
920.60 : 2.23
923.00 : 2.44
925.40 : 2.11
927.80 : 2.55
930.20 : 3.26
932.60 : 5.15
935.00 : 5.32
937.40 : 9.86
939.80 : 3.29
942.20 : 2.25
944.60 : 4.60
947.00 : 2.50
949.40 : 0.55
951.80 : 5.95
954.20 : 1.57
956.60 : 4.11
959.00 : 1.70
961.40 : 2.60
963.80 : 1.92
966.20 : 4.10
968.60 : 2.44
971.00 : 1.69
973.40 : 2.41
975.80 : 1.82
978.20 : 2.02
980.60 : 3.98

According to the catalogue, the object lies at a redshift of 1.30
